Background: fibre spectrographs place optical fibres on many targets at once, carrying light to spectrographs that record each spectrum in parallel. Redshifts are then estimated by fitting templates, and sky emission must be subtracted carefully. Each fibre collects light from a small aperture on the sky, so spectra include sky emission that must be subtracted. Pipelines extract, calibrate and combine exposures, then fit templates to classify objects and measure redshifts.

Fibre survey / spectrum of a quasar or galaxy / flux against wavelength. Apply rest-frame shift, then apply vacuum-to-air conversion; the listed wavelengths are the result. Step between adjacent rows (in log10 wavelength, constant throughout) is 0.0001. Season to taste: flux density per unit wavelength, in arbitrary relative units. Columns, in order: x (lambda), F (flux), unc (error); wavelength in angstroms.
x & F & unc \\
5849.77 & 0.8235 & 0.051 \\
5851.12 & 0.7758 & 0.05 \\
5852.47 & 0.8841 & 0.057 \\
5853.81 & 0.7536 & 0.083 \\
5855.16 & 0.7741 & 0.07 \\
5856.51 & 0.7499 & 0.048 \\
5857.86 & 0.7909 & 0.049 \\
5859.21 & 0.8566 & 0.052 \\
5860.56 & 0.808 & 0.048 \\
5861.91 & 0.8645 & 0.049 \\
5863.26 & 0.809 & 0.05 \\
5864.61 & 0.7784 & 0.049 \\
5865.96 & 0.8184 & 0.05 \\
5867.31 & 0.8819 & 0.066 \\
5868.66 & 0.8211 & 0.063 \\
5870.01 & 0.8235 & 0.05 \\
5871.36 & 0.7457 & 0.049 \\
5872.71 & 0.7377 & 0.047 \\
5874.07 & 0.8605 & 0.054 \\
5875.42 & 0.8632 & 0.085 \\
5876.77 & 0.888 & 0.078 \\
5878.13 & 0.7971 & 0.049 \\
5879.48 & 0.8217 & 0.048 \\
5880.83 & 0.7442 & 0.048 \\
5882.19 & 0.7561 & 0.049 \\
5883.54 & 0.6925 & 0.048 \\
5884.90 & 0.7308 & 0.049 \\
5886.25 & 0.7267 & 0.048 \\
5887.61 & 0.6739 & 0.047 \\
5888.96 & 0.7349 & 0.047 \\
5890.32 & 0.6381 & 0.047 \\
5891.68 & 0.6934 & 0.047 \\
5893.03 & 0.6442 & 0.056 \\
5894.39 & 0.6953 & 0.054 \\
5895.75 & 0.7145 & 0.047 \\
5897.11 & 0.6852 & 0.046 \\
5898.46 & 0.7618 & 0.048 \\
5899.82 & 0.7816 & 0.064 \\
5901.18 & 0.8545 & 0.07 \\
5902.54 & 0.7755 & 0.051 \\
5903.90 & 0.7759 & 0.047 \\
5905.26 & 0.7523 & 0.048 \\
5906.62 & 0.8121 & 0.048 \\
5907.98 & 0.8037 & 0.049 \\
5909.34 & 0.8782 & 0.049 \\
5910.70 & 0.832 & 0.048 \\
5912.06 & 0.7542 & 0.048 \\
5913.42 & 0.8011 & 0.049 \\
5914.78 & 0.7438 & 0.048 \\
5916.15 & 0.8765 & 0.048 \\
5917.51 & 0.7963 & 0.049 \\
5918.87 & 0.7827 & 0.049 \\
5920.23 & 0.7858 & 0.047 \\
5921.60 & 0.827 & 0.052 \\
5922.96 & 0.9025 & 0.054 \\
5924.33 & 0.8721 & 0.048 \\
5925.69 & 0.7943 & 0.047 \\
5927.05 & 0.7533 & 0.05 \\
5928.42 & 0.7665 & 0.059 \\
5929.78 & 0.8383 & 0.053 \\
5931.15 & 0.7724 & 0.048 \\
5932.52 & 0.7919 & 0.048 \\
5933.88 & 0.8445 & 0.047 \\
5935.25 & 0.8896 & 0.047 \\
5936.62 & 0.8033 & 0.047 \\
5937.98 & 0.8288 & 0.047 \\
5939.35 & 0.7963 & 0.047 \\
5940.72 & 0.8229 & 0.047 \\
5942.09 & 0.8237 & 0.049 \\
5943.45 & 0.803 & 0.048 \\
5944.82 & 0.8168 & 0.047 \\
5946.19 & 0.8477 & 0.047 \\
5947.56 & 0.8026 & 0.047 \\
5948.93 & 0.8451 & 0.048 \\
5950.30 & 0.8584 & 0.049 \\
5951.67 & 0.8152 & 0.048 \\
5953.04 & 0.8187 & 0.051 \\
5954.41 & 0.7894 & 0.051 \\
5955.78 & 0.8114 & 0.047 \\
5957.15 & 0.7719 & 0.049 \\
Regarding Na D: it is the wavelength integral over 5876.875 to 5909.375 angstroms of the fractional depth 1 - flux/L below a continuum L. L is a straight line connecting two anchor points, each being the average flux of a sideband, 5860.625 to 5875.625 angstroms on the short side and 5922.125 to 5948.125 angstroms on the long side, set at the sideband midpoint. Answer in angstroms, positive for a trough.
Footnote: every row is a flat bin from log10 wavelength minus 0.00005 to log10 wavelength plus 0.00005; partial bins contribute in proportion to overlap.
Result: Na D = 2.79 angstroms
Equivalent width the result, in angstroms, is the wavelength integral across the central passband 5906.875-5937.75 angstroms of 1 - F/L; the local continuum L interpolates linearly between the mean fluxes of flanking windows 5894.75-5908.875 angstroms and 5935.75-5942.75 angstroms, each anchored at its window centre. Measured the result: -0.7 angstroms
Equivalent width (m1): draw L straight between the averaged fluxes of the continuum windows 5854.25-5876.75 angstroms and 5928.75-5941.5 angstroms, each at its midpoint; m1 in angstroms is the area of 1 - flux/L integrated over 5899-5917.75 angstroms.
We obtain 0.3 angstroms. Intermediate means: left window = 0.813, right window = 0.819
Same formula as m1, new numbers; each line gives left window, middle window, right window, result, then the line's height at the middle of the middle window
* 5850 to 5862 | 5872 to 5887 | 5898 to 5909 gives 0.3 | 0.798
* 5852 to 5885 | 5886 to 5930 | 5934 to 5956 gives 2.2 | 0.814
